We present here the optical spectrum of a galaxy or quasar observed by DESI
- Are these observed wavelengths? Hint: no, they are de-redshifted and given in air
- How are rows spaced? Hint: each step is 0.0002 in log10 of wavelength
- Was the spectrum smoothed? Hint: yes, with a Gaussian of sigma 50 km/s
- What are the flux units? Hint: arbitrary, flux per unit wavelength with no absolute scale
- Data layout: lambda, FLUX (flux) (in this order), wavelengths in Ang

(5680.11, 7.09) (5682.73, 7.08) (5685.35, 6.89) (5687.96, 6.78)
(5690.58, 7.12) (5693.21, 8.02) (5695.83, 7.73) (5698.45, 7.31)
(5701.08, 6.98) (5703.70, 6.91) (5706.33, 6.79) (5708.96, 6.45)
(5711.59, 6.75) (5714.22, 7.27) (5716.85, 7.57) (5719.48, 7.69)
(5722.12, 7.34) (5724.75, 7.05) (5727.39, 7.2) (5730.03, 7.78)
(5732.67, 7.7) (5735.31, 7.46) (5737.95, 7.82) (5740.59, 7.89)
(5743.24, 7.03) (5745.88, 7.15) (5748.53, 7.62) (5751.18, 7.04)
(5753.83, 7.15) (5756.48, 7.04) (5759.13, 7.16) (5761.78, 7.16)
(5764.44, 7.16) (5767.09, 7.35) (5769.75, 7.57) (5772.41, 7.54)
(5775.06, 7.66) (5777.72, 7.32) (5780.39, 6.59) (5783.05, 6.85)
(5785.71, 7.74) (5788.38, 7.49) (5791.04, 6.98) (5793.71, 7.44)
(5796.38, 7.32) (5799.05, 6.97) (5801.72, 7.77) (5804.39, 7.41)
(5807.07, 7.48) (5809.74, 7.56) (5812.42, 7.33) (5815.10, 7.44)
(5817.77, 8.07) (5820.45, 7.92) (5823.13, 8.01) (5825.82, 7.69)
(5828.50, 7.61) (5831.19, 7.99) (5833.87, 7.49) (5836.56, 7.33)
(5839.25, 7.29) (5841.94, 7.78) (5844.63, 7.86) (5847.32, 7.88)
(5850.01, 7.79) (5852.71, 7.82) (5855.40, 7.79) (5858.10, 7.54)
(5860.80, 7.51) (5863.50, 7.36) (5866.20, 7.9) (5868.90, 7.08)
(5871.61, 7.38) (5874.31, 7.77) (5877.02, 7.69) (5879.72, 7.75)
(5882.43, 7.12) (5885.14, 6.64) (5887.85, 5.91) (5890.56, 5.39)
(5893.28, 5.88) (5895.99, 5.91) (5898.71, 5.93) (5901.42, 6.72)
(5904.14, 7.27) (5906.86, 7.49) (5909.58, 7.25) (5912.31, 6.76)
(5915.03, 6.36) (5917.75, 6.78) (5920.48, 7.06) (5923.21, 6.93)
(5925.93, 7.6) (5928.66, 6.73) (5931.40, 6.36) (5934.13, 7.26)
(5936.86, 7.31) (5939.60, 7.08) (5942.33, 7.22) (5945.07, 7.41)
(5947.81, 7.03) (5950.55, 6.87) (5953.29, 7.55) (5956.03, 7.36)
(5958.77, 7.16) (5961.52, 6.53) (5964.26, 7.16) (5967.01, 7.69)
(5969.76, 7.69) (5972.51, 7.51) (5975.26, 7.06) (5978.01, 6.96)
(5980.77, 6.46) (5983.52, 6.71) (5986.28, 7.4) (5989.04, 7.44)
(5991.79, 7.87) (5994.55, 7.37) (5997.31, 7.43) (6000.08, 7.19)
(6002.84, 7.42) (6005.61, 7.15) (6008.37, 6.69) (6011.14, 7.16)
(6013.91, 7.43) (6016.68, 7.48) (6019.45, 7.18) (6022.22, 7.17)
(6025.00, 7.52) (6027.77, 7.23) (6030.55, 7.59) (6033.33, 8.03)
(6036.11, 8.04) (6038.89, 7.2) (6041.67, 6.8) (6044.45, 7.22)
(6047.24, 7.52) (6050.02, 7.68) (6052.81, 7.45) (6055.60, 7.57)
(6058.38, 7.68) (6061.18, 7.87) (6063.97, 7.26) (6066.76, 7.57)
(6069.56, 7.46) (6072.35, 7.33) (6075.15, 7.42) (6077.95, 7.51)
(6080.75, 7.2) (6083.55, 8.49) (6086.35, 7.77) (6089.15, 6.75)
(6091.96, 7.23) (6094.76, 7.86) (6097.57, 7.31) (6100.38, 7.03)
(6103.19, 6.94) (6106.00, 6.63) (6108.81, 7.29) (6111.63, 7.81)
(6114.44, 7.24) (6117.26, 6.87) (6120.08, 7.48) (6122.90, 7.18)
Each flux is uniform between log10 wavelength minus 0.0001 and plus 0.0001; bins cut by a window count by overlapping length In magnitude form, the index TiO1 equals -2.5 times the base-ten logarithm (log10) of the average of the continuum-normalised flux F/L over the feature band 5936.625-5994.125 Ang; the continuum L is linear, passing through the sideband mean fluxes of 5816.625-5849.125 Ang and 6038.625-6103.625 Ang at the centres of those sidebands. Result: 0.05 mag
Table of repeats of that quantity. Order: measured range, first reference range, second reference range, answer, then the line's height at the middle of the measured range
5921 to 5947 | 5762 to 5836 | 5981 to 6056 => 0.04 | 7.4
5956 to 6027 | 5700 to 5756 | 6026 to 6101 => 0.03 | 7.44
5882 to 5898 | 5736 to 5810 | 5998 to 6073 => 0.21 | 7.36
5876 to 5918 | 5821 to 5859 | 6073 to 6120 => 0.15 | 7.63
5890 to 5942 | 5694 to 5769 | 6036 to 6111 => 0.09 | 7.35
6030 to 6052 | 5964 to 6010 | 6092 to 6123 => -0.04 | 7.25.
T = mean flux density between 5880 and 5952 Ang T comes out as 6.8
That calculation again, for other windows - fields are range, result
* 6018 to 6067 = 7.47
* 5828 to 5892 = 7.4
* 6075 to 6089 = 7.62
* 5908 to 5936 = 6.92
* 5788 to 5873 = 7.57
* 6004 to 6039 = 7.38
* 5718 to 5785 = 7.34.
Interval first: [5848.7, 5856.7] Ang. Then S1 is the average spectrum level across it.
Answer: 7.8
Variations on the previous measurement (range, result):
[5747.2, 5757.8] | 7.21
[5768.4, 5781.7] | 7.33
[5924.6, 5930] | 7.16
